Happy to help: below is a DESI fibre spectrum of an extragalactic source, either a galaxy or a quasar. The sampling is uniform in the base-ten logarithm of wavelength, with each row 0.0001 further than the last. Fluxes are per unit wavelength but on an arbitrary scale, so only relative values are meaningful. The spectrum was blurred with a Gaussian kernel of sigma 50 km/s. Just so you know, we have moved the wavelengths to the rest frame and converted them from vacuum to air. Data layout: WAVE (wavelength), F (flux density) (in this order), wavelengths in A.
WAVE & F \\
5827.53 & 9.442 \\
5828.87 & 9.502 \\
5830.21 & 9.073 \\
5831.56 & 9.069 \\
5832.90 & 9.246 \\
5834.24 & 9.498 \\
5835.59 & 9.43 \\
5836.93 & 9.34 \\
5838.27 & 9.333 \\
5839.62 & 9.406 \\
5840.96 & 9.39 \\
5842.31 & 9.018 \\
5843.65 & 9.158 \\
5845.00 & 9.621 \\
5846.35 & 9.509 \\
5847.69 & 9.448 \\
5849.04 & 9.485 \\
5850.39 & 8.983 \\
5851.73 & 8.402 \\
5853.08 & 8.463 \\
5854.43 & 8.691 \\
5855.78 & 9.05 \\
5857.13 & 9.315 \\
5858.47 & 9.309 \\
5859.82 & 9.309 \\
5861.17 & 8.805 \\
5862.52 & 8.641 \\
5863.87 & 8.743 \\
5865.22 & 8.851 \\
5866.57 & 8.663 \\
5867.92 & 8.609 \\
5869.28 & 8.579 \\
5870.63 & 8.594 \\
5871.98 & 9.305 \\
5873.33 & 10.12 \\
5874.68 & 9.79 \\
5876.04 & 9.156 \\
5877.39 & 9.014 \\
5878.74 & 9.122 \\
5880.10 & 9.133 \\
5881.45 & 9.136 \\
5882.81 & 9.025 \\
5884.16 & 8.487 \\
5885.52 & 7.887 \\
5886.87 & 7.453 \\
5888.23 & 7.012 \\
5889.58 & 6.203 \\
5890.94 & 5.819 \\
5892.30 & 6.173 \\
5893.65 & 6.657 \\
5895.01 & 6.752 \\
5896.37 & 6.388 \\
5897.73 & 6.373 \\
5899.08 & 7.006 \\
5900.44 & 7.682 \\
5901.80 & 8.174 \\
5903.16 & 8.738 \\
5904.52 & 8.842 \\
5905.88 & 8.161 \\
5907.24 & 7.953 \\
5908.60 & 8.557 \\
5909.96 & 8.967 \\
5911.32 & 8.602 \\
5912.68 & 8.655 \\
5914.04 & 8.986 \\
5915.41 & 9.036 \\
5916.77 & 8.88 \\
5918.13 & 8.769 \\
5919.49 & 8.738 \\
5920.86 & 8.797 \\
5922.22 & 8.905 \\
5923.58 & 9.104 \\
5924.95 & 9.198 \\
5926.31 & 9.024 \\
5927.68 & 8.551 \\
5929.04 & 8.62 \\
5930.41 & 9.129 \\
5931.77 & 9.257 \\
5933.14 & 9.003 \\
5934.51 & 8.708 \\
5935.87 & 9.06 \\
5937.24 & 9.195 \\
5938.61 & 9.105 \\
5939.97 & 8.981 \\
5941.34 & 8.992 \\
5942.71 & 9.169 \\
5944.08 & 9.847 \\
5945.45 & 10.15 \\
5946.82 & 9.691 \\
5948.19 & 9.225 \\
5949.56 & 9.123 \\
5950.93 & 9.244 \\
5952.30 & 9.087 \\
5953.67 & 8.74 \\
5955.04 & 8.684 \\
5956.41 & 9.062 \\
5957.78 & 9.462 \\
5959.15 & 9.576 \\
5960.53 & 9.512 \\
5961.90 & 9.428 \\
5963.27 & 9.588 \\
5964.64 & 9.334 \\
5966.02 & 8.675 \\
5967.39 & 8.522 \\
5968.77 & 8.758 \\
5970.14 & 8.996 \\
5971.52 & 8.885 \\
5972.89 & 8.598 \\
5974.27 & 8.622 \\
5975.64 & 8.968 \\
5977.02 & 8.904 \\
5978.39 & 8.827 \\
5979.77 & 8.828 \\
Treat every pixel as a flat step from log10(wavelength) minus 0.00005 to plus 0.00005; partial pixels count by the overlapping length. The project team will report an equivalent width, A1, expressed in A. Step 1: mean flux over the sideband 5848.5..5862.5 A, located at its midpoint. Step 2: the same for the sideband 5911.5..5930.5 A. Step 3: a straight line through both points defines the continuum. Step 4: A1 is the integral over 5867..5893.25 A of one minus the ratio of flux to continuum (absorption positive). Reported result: 1.8 A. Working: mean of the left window 8.96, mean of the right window 8.87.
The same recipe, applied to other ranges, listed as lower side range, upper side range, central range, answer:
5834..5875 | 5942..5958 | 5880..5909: 5.1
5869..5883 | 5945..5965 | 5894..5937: 3.7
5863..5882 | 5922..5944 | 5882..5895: 2.7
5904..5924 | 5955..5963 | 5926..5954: -0.2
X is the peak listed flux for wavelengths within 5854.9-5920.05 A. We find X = 10.12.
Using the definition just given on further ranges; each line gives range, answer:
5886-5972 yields 10.15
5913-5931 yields 9.198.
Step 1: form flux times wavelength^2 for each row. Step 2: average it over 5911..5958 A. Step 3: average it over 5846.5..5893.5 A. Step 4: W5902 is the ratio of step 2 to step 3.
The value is 1.08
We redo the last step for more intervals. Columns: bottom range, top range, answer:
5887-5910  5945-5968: 1.28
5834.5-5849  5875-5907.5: 0.84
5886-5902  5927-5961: 1.37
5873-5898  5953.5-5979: 1.18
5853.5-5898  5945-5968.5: 1.14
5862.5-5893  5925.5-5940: 1.09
